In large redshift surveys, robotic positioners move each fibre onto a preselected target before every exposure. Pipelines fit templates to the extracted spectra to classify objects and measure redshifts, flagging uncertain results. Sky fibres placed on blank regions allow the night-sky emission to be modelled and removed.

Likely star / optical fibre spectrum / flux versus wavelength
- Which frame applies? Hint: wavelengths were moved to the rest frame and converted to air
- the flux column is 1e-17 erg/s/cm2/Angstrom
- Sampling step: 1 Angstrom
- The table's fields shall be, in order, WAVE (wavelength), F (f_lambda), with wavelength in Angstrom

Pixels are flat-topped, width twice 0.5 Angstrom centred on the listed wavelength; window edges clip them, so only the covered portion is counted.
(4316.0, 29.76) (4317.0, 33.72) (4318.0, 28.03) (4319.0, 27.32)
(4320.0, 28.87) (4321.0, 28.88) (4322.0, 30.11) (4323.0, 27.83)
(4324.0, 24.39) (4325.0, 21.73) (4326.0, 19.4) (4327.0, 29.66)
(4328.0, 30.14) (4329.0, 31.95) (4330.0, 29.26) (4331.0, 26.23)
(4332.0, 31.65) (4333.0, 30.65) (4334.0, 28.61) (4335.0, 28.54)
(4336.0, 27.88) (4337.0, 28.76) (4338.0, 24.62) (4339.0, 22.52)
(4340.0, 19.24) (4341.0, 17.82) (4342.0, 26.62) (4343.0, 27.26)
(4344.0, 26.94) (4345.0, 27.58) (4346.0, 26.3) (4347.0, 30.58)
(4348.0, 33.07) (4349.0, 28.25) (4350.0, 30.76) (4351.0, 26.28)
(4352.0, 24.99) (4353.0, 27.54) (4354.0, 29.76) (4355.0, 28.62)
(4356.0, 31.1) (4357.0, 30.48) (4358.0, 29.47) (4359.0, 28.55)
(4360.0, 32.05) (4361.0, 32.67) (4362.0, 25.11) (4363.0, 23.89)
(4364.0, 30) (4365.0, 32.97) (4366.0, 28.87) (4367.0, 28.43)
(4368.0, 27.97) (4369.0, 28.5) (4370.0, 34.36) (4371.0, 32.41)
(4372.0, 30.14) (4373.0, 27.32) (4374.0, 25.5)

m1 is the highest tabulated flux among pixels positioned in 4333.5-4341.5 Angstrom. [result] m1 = 28.76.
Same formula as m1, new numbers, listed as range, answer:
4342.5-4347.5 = 30.58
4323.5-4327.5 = 29.66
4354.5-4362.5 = 32.67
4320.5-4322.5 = 30.11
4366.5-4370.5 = 34.36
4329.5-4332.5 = 31.65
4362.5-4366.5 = 32.97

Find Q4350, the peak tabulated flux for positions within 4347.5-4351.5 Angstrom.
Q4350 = 33.07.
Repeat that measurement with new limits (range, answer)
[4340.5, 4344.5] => 27.26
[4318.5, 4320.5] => 28.87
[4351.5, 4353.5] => 27.54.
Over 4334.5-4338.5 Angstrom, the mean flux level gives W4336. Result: 27.5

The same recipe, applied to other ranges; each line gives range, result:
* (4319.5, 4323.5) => 28.9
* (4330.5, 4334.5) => 29.3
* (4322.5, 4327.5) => 24.6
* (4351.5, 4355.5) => 27.7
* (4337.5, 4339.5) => 23.6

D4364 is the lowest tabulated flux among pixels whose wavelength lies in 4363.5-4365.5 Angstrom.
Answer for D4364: 30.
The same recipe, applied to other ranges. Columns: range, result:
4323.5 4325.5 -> 21.73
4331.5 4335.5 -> 28.54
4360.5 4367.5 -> 23.89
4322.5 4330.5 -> 19.4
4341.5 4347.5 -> 26.3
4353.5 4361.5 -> 28.55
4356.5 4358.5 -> 29.47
